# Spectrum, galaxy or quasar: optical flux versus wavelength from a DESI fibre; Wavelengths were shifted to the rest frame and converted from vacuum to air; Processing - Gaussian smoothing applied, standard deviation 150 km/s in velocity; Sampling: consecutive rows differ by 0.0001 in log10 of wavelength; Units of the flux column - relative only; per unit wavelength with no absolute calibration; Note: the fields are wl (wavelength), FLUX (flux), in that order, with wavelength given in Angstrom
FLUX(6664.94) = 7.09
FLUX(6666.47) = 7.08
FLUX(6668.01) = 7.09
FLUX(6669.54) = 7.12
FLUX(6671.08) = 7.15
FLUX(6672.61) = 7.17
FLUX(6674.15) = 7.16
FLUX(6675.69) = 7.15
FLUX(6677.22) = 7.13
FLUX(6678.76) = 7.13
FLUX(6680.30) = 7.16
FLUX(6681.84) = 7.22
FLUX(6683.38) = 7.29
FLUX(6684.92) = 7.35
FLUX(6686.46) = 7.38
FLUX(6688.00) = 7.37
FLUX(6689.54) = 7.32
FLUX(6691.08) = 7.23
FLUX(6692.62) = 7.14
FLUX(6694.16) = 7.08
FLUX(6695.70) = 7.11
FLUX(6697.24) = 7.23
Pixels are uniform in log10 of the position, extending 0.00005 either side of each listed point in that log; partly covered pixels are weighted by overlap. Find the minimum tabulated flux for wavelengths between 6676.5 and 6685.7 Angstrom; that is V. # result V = 7.13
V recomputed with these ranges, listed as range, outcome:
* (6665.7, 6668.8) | 7.08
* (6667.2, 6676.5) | 7.09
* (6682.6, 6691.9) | 7.23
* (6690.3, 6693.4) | 7.14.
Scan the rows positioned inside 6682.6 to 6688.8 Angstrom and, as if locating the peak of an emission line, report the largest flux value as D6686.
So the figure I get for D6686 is 7.38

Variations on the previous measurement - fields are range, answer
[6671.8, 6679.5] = 7.17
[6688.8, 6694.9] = 7.32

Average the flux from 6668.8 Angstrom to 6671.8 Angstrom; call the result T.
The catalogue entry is 7.13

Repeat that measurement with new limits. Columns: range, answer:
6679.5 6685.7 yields 7.25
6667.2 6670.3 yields 7.11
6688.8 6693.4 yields 7.23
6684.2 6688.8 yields 7.37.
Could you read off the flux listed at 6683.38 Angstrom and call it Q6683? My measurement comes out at 7.29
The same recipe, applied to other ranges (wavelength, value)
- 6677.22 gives 7.13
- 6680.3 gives 7.16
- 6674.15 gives 7.16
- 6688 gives 7.37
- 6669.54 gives 7.12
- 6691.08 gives 7.23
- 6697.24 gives 7.23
